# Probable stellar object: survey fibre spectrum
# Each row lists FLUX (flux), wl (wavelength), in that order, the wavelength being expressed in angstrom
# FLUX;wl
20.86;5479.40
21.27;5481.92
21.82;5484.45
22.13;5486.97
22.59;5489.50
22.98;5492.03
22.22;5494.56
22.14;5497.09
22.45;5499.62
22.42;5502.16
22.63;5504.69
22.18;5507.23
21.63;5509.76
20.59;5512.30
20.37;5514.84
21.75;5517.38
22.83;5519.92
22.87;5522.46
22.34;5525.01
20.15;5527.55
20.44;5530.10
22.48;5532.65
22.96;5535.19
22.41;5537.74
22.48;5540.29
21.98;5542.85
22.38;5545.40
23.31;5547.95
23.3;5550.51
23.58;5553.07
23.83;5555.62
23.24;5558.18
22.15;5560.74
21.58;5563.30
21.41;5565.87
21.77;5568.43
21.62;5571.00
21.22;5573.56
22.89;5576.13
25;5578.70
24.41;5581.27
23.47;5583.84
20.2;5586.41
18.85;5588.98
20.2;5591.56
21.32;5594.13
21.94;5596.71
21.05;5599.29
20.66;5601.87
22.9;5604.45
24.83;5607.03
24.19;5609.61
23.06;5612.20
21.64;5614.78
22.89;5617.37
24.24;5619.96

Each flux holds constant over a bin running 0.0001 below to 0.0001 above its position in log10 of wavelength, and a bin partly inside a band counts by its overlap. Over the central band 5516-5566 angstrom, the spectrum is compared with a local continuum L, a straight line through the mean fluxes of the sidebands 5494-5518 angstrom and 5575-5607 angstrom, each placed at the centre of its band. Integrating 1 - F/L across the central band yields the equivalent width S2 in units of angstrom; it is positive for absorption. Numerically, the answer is -1.1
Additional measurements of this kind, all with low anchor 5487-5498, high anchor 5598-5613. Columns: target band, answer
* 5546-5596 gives 0.9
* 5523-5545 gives 0.6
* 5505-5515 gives 0.5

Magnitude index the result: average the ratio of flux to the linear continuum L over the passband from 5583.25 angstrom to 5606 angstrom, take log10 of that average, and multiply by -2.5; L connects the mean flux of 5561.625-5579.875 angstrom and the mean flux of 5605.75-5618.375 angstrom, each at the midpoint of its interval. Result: 0.08 mag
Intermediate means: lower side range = 22.2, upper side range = 23.3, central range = 21.1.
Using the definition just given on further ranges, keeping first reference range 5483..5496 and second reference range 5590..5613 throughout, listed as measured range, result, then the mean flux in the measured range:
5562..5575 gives 0.03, 21.5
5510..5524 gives 0.03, 21.7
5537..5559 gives -0.03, 23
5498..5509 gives 0.00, 22.4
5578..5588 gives -0.04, 23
